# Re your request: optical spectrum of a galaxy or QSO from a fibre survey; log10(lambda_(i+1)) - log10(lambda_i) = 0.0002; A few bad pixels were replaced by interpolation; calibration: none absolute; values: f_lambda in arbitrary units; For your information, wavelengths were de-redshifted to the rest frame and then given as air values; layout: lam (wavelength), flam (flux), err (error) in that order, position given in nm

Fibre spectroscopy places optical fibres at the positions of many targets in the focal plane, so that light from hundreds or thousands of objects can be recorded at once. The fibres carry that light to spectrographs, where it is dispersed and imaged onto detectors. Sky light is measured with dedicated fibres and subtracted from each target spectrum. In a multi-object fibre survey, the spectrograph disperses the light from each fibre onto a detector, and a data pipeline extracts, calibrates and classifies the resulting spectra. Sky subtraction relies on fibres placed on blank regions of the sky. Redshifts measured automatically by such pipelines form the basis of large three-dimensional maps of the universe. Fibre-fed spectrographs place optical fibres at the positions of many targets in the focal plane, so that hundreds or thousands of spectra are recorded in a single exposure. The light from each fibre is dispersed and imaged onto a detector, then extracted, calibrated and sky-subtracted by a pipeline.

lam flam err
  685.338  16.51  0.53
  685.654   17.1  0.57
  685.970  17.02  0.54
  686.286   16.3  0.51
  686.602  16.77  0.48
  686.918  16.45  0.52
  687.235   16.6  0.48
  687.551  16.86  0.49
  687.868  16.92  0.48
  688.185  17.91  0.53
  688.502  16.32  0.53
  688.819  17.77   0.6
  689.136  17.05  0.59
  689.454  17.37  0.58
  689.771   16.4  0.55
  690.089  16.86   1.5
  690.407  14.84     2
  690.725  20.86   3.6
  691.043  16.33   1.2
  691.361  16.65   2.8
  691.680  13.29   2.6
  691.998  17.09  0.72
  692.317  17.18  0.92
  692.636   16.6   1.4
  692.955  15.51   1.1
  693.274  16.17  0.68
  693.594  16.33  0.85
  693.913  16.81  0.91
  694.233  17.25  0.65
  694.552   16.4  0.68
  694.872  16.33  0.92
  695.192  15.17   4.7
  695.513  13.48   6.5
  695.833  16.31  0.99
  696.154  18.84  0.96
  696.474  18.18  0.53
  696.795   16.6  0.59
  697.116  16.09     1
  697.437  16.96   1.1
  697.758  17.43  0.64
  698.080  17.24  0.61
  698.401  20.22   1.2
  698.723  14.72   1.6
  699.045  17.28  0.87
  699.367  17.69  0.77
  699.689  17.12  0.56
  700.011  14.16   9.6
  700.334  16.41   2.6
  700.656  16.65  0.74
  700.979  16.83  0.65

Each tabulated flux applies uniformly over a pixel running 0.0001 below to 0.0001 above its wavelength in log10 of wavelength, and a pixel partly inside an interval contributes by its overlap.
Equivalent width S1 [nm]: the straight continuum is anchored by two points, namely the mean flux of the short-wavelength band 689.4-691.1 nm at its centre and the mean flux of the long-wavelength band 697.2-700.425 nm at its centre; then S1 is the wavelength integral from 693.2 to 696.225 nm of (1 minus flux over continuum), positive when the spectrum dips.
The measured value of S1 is 0.14 nm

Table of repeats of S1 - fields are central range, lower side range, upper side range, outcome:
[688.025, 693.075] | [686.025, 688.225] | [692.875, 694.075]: -0.08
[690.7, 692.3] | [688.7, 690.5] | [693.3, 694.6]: 0.02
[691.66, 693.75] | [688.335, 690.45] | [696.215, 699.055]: 0.09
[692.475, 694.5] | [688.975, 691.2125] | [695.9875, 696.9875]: 0.12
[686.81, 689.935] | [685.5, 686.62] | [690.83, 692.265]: -0.09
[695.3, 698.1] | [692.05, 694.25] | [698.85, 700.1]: -0.02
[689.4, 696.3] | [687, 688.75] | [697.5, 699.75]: 0.28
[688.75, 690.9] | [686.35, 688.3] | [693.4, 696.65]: -0.07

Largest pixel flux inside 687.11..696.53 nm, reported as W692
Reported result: 20.86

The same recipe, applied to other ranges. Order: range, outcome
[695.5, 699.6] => 20.22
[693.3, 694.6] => 17.25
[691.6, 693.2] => 17.18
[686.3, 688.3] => 17.91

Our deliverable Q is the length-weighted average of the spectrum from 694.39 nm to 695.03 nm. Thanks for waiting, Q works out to 16.4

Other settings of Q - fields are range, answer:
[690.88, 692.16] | 15.9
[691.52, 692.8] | 16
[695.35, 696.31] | 16.2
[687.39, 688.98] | 17.2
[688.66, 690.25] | 17.1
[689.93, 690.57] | 15.9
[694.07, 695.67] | 15.7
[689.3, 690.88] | 17.3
